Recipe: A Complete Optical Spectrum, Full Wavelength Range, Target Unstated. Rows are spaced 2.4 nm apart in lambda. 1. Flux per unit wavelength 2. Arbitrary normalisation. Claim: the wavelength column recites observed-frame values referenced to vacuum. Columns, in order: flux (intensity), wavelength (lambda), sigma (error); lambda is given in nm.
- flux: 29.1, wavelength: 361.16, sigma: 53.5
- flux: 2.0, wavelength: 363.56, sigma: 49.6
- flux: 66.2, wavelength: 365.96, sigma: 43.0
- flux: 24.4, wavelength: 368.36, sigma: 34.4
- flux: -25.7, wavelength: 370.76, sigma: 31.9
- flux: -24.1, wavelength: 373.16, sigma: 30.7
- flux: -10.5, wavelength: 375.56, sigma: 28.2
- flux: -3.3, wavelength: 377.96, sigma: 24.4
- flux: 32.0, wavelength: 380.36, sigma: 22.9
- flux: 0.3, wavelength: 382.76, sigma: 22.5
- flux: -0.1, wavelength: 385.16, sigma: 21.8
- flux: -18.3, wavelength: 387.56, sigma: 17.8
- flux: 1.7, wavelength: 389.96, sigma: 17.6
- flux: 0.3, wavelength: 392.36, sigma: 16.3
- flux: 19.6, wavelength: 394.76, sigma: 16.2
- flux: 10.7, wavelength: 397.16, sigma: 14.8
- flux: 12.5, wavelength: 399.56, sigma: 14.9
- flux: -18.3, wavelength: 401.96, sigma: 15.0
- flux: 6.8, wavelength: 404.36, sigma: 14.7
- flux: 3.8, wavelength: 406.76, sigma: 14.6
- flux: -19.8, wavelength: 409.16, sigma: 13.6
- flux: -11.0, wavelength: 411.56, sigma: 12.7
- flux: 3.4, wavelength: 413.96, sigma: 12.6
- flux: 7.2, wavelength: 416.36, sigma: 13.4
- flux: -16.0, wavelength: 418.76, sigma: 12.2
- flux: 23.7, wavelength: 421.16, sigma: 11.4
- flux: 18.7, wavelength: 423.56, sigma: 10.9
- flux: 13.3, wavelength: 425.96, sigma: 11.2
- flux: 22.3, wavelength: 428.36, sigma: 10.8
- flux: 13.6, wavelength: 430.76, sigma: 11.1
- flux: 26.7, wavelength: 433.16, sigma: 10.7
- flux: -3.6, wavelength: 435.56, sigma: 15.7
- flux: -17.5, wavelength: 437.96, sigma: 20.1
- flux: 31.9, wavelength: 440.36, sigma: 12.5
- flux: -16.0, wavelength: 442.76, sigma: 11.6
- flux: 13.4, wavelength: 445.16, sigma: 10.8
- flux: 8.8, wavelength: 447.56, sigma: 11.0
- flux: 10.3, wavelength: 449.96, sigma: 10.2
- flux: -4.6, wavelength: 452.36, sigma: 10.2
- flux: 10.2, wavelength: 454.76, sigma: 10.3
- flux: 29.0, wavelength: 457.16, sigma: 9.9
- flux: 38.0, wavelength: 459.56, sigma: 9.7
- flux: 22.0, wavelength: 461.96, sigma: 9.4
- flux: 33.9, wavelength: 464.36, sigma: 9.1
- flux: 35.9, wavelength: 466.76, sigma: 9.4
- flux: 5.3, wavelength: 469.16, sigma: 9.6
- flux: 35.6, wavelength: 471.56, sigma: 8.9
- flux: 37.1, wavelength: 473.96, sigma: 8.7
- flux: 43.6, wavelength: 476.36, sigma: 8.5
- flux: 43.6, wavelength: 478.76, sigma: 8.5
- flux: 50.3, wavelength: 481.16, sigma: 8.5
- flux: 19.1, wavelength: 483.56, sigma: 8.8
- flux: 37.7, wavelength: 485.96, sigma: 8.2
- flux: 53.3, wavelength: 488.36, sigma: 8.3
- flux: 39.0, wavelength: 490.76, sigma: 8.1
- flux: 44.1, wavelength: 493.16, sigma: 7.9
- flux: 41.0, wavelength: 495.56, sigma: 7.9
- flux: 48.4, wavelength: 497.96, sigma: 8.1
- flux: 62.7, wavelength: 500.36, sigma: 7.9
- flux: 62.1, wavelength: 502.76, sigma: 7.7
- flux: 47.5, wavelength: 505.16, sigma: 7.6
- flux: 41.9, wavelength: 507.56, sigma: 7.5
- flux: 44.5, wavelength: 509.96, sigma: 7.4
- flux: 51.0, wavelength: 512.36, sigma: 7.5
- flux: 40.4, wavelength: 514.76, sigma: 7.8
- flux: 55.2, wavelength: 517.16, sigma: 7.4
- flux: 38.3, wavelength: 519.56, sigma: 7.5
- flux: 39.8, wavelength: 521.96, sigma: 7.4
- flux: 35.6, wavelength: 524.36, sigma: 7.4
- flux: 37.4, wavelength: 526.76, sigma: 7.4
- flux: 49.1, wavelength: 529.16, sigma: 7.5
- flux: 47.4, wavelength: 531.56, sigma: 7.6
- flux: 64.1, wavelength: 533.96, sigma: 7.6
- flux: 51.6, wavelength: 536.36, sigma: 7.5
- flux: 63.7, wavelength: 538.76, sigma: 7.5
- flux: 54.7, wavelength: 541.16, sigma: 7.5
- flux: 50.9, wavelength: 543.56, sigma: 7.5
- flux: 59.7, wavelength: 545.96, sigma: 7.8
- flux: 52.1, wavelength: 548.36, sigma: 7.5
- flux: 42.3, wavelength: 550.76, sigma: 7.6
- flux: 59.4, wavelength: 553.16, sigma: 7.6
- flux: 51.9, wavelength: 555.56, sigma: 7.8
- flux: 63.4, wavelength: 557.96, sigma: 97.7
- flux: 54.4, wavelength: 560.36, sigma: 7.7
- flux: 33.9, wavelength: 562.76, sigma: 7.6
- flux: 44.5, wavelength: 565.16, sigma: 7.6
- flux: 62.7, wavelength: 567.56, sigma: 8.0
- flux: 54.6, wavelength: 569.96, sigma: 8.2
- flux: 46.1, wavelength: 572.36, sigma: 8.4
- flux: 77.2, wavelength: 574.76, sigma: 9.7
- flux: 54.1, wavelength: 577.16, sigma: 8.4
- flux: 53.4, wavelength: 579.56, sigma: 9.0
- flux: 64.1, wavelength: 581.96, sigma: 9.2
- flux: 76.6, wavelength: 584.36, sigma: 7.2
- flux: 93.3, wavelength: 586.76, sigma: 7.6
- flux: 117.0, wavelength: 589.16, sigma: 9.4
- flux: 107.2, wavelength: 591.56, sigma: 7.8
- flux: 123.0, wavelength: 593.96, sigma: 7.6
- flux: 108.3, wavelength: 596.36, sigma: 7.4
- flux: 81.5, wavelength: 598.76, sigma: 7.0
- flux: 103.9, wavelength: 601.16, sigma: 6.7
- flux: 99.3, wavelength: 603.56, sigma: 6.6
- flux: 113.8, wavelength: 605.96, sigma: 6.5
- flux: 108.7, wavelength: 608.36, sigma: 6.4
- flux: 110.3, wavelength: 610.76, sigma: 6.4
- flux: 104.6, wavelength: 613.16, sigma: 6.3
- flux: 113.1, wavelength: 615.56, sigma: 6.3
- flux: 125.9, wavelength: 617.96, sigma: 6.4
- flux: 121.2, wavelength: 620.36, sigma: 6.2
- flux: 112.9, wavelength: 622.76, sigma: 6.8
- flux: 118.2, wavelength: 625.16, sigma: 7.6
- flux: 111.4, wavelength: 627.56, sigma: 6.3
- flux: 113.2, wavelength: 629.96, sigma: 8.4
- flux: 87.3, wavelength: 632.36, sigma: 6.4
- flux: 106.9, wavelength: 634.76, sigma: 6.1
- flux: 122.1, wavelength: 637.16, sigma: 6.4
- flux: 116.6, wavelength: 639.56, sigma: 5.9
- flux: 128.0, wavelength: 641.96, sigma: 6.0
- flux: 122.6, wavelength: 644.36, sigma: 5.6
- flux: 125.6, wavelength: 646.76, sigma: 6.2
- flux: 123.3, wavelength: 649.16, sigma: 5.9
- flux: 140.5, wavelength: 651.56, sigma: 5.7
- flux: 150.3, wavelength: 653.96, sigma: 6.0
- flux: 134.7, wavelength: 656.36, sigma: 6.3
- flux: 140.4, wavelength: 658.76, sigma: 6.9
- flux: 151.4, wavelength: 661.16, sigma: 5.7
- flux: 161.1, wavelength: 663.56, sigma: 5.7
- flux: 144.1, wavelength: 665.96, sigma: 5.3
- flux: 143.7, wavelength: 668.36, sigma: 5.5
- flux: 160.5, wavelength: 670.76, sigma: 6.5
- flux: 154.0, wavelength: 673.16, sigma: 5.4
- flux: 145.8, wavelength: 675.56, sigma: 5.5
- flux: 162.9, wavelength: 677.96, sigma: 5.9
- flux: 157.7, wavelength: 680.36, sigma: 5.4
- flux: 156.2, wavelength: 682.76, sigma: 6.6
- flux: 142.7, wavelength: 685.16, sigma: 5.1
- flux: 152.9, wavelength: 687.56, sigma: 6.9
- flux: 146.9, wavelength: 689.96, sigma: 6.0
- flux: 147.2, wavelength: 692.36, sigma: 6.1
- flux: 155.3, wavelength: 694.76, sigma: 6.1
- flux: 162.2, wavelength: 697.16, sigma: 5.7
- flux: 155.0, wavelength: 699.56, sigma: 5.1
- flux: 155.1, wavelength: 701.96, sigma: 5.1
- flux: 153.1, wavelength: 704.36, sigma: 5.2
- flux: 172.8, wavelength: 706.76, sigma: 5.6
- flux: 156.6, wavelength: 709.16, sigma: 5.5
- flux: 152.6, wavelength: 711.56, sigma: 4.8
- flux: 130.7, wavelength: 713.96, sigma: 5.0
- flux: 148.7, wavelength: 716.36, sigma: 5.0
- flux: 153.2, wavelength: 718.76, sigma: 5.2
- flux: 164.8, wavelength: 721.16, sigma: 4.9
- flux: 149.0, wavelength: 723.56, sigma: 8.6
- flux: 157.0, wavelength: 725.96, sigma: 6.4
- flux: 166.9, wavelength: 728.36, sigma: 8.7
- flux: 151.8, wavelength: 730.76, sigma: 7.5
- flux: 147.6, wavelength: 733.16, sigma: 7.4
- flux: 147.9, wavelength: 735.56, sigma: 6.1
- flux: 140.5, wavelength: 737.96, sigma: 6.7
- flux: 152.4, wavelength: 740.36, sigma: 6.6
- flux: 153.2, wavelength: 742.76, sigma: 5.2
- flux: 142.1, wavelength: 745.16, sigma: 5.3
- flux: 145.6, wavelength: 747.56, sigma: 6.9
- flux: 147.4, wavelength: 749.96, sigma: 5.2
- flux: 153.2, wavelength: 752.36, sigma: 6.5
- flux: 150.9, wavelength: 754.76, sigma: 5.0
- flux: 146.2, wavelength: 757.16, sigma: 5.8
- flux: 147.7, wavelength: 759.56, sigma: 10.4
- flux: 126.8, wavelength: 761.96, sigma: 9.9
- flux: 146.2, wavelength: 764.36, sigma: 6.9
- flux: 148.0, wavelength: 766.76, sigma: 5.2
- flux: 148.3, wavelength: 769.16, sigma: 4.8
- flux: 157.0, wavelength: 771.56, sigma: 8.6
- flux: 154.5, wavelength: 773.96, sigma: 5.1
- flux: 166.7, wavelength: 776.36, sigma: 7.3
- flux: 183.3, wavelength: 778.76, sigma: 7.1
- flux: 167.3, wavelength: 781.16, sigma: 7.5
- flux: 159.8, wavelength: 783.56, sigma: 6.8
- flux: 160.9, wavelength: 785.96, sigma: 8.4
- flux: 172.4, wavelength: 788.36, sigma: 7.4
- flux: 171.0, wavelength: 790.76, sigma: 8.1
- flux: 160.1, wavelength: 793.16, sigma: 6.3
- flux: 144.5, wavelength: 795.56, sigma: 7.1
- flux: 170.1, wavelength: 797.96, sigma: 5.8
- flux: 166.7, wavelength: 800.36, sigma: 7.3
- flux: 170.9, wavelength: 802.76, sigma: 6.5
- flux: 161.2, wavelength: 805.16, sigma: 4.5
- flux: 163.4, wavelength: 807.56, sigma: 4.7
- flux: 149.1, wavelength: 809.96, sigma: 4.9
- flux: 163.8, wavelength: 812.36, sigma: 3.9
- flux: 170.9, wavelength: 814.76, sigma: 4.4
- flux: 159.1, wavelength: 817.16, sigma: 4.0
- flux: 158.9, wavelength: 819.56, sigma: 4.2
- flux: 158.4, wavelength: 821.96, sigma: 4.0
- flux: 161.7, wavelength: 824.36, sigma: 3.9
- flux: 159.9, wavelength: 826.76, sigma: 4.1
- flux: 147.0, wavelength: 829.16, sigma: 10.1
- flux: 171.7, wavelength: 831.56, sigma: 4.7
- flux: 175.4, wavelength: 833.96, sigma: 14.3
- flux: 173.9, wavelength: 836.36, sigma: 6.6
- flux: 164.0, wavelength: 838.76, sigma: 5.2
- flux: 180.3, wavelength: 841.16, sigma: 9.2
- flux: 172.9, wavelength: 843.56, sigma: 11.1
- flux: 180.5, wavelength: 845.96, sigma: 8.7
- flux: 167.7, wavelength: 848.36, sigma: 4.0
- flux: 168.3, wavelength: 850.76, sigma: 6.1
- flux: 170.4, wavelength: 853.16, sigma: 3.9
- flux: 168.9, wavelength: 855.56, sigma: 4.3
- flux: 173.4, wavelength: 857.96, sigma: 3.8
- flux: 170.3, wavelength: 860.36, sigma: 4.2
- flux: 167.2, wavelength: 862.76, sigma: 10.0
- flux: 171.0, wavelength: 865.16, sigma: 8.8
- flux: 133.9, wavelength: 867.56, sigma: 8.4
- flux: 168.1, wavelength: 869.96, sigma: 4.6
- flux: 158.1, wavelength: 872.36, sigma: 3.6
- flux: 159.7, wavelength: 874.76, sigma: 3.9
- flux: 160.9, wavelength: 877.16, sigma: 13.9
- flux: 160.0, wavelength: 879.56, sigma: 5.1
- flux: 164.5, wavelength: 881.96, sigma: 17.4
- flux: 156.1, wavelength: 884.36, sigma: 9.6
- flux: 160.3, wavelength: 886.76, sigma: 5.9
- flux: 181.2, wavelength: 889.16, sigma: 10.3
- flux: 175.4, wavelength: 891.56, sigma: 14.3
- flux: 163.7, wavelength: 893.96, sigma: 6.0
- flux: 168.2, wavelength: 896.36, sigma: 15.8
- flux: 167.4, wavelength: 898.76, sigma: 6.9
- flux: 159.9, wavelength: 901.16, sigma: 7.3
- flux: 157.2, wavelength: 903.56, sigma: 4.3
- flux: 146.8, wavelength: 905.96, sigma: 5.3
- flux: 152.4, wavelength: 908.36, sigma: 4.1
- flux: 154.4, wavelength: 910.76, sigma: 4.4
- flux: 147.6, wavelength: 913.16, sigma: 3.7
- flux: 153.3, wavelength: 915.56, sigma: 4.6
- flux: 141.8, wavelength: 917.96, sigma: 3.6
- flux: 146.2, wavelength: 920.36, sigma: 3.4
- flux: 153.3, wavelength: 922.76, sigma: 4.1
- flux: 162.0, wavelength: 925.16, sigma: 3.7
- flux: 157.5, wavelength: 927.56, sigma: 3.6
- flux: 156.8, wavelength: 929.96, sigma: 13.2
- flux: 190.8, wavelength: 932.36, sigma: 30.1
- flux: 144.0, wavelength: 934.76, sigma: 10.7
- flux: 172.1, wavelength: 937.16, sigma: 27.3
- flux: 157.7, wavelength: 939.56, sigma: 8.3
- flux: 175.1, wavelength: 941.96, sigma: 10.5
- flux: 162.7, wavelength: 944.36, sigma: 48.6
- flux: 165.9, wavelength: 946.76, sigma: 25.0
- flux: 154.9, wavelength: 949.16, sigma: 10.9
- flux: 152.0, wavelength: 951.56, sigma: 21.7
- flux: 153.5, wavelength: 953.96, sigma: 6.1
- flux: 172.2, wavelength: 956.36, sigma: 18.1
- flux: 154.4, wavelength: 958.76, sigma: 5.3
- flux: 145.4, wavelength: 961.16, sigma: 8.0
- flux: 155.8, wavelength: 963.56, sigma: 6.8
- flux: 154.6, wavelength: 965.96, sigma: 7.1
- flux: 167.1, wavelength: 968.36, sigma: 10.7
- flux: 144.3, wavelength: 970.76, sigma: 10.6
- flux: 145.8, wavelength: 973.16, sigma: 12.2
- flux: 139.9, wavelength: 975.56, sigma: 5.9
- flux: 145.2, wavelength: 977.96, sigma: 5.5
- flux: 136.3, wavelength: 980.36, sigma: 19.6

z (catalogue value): 0.470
